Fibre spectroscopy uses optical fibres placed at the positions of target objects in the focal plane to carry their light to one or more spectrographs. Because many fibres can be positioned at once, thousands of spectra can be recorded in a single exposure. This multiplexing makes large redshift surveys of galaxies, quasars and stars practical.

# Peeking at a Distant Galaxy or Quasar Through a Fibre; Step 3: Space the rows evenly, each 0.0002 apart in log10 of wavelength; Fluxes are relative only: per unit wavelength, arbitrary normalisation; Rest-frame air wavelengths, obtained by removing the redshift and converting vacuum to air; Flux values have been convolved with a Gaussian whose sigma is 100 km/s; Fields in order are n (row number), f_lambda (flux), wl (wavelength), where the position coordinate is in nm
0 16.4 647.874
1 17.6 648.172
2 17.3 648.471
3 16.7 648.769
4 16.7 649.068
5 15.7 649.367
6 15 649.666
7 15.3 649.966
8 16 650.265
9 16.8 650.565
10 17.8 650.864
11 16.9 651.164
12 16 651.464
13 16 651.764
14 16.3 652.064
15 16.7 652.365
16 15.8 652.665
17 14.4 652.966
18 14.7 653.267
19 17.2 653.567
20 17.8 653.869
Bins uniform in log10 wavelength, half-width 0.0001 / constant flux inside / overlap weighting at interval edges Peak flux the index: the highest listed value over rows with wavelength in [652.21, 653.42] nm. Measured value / 16.7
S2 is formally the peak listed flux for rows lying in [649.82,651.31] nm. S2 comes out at 17.8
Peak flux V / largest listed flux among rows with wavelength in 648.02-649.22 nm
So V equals 17.6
